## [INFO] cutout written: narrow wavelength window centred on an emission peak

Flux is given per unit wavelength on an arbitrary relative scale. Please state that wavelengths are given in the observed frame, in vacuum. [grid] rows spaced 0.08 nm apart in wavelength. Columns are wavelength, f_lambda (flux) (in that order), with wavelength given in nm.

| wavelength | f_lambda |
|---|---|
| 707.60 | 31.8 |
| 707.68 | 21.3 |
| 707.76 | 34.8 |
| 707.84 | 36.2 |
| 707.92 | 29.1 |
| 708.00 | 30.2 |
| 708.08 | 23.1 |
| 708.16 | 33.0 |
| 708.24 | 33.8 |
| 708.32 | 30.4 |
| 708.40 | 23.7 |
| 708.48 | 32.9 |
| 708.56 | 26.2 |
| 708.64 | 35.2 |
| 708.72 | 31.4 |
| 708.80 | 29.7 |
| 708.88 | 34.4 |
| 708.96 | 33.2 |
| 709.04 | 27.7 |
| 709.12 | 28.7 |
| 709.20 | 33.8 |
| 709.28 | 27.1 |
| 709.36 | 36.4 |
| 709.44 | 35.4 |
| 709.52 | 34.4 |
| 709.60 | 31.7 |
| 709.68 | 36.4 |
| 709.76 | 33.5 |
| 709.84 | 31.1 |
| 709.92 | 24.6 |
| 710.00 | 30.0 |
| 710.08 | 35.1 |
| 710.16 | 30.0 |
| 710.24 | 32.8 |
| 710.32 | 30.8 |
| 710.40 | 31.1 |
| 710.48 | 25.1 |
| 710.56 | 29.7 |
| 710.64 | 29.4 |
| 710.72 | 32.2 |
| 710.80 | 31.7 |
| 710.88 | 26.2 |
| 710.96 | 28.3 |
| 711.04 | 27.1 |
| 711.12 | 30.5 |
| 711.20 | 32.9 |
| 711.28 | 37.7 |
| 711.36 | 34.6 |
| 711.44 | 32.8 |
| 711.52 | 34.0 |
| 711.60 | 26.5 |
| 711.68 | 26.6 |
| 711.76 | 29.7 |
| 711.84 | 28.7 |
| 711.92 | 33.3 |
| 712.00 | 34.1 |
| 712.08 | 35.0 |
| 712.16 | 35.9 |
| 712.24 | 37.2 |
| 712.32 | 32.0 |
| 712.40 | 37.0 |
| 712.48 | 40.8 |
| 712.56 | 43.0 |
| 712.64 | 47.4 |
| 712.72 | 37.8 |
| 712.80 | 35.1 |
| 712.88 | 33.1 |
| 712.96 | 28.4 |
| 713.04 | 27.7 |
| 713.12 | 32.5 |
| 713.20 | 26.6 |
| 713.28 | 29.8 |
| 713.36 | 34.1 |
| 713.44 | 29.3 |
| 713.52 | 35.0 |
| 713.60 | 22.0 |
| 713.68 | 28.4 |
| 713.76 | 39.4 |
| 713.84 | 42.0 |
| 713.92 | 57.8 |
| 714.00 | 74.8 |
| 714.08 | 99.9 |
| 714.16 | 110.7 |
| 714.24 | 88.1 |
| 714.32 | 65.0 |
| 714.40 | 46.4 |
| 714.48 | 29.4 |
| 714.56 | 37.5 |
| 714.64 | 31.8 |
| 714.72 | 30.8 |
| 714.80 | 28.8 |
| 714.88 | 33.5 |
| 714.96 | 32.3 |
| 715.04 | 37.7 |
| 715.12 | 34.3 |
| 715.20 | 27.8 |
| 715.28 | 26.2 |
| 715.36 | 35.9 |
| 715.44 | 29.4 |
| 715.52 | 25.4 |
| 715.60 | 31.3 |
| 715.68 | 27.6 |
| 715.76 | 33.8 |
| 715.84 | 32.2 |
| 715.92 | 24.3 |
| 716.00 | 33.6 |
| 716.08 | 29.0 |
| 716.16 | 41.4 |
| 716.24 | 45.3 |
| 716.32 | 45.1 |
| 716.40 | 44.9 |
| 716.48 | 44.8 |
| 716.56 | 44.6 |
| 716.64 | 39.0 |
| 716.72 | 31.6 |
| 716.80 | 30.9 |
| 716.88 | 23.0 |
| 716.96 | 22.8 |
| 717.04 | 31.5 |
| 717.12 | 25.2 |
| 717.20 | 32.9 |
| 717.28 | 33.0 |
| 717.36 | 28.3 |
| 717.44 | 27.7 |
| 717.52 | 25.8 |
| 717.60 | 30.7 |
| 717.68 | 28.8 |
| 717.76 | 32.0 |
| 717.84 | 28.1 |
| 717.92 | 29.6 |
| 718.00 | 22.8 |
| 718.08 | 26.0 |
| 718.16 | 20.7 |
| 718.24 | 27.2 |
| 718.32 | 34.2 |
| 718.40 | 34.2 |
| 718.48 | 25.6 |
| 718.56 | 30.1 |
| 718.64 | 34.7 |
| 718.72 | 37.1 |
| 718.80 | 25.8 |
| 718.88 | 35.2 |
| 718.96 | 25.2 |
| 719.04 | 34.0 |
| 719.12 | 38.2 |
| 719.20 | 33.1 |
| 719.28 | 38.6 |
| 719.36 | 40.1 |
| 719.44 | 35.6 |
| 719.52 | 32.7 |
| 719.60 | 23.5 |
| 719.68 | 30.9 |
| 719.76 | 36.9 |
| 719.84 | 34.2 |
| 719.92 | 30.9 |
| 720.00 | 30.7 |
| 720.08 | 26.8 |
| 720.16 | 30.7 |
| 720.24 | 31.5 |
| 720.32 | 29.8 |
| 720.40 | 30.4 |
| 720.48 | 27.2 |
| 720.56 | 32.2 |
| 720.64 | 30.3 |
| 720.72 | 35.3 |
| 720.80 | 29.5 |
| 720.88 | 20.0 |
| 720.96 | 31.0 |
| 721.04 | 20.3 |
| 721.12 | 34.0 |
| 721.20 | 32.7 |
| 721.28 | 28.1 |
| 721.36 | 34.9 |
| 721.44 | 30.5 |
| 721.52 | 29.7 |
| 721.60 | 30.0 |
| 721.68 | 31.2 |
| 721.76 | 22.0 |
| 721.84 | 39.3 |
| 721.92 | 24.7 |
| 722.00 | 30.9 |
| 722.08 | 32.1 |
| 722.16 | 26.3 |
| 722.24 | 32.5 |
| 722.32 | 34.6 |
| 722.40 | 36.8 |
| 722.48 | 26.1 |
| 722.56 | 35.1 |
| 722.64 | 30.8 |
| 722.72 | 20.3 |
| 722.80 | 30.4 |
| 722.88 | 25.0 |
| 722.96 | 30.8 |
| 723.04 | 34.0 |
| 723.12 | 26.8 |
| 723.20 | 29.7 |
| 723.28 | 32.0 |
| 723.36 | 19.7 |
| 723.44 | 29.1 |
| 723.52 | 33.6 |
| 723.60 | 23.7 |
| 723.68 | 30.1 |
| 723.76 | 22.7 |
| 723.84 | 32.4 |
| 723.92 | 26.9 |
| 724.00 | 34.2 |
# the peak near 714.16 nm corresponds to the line H-alpha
